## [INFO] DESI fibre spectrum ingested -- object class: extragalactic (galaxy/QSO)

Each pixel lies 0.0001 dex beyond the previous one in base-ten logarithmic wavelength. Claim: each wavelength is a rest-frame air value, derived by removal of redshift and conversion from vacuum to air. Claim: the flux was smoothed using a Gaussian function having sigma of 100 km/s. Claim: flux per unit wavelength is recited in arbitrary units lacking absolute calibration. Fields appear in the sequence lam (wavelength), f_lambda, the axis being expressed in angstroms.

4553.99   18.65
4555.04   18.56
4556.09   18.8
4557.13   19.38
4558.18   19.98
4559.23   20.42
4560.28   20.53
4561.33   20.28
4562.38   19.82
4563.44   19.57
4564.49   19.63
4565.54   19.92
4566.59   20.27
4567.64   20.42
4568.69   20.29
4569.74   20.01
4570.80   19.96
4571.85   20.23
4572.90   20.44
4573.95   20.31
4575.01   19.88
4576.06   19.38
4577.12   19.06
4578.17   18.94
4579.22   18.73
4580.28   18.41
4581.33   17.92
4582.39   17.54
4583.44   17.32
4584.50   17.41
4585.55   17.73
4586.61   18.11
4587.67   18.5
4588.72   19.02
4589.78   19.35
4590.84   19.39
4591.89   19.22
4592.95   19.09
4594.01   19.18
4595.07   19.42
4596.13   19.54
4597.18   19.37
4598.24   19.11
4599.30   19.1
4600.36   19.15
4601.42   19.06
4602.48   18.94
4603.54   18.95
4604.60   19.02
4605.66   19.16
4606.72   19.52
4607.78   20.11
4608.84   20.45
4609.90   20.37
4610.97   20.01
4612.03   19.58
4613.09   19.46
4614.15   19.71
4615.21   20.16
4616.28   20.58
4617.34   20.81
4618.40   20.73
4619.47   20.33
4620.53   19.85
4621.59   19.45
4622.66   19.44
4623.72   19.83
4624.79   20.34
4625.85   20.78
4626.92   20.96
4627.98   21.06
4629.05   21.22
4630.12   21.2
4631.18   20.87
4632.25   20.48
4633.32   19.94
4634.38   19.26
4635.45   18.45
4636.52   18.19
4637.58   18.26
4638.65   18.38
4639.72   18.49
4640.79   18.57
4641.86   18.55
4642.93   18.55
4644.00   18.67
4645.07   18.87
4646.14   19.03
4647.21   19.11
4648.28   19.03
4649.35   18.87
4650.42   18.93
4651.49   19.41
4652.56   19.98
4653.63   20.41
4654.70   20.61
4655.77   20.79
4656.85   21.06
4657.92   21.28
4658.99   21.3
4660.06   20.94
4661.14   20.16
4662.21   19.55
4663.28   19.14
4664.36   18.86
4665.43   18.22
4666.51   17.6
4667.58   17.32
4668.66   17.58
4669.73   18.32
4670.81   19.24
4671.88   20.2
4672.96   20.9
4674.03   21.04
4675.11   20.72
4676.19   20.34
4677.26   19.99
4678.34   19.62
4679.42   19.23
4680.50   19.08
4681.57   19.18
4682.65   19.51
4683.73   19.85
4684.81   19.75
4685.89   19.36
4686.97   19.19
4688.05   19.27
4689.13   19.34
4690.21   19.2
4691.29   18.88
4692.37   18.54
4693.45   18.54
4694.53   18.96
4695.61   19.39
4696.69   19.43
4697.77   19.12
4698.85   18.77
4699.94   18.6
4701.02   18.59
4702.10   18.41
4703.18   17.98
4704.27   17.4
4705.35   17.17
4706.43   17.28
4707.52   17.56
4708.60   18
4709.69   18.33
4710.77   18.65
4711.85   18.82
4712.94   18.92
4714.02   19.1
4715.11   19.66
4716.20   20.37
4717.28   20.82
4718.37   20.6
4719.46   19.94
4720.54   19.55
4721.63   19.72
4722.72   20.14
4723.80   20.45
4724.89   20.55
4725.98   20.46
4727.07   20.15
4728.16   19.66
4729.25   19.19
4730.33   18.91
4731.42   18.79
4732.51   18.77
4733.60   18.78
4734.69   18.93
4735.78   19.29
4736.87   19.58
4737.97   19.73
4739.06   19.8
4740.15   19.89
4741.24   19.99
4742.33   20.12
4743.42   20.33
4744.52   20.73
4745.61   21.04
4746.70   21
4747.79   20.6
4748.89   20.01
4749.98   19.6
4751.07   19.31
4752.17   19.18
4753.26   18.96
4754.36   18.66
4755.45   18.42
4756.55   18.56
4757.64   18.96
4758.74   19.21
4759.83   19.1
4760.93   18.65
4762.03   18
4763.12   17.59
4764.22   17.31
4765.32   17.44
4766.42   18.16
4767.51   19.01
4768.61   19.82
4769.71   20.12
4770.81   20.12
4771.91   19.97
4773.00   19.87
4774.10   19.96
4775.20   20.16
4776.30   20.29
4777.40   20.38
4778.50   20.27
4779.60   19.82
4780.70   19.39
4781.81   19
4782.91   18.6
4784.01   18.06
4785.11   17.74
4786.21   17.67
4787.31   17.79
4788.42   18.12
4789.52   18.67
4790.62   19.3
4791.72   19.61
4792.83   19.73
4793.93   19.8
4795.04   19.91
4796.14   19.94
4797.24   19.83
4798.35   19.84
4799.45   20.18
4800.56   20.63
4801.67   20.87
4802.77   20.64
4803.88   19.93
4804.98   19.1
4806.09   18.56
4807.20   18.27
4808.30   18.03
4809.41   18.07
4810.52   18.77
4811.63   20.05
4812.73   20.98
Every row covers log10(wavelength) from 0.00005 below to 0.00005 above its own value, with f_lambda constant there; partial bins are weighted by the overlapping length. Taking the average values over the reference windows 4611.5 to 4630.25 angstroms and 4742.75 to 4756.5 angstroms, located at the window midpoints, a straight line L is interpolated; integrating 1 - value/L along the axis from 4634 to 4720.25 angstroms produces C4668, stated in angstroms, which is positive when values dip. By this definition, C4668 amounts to 3.8 angstroms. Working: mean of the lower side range 20.3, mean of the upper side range 19.8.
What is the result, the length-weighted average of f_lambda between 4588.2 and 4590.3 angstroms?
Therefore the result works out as 19.2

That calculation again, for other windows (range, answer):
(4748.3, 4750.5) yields 19.8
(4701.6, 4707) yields 17.6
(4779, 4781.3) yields 19.5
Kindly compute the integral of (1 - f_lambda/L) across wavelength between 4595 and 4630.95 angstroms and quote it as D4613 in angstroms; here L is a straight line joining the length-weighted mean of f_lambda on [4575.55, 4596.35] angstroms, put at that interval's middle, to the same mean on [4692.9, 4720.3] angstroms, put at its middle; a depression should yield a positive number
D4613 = -2.4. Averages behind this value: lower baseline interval 18.6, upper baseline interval 18.8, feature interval 19.9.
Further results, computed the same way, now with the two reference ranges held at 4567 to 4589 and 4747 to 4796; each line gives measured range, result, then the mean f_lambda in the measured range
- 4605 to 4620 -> -0.8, 20.1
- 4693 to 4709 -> 0.6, 18.4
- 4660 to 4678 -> -0.3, 19.4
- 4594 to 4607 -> -0.1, 19.2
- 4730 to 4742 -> -0.1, 19.3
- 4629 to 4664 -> -1.0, 19.6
